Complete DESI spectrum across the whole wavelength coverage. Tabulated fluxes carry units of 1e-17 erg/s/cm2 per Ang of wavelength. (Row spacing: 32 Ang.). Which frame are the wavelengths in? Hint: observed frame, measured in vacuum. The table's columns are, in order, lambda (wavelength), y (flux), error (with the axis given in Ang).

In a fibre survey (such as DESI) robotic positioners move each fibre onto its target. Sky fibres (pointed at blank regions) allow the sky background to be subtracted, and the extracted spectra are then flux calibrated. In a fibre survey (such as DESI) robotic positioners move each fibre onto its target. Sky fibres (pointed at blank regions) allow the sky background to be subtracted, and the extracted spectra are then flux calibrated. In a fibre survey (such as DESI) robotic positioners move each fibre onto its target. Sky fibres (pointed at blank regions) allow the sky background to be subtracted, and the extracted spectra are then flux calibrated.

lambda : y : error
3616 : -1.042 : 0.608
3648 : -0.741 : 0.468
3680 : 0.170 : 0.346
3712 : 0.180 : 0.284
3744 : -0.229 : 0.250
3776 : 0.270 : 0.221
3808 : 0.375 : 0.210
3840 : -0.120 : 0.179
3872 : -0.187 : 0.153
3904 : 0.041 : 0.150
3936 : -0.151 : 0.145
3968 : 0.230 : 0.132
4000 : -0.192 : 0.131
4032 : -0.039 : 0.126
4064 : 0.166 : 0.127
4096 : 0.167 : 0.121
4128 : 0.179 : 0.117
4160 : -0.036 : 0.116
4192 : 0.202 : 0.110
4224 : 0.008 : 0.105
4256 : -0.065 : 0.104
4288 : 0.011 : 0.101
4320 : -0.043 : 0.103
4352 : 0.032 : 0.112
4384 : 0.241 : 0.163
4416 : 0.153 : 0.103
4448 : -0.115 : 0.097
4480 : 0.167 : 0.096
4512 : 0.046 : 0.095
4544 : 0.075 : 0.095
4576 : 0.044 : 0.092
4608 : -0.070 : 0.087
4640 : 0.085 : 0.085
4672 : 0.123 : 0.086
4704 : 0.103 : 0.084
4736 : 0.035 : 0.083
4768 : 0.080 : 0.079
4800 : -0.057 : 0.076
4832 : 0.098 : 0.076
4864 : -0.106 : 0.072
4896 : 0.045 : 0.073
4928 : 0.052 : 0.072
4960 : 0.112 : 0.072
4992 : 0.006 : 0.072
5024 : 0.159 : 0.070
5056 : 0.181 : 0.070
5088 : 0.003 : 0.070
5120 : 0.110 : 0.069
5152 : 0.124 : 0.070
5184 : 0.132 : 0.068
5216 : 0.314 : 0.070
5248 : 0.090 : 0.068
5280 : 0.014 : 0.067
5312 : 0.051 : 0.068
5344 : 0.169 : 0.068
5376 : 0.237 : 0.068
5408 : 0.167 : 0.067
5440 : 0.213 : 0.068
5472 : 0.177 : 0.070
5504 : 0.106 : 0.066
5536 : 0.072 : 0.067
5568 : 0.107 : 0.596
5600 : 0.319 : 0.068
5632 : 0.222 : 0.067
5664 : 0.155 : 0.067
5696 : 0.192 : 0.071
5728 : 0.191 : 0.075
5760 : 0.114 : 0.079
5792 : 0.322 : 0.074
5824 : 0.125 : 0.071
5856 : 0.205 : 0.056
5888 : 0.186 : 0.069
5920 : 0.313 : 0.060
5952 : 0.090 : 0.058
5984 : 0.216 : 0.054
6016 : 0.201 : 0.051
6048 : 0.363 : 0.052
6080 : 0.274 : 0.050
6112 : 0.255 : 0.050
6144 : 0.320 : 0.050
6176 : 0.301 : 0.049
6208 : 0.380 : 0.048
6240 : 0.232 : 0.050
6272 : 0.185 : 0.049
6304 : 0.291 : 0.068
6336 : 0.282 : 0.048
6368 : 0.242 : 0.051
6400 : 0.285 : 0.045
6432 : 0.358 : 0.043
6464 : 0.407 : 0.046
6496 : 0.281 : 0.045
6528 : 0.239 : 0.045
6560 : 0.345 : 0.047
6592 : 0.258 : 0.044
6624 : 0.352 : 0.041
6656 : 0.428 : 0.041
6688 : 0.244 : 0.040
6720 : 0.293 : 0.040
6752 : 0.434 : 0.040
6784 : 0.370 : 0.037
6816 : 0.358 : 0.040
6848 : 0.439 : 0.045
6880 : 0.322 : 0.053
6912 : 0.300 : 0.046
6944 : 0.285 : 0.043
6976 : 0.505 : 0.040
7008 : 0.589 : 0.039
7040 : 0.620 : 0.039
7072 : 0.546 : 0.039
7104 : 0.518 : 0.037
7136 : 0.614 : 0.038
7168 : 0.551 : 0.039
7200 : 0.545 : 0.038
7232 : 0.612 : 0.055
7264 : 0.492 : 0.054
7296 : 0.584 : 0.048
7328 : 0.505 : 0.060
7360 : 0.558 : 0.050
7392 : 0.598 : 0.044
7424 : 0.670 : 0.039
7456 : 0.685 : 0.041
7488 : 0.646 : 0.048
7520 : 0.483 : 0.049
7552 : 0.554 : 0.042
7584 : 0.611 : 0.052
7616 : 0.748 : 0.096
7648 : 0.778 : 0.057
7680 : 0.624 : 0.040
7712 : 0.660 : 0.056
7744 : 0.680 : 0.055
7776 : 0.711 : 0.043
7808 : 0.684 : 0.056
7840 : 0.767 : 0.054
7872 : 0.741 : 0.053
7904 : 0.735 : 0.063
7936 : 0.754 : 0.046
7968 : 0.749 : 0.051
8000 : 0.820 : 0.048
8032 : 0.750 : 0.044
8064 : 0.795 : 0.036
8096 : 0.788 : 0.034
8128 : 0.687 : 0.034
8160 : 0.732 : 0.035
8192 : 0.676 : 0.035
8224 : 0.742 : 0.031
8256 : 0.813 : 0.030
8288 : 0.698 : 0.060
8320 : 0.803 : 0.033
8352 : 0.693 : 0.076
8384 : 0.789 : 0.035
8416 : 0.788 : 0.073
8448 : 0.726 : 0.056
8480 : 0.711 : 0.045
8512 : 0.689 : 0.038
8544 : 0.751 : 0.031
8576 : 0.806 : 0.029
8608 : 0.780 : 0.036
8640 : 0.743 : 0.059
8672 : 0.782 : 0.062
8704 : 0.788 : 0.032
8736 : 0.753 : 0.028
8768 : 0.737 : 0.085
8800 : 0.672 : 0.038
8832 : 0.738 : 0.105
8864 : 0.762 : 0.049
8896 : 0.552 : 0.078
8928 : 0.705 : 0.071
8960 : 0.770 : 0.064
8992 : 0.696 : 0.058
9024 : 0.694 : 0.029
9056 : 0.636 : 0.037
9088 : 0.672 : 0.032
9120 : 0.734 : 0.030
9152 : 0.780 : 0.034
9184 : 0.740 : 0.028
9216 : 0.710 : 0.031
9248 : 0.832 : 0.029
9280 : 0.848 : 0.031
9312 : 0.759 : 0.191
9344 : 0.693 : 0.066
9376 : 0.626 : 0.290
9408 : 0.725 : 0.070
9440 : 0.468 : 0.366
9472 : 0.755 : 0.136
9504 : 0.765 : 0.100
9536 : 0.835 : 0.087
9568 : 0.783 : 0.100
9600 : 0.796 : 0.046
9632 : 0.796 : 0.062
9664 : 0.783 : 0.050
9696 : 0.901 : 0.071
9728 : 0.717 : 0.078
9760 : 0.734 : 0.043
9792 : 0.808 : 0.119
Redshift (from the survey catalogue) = 0.749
